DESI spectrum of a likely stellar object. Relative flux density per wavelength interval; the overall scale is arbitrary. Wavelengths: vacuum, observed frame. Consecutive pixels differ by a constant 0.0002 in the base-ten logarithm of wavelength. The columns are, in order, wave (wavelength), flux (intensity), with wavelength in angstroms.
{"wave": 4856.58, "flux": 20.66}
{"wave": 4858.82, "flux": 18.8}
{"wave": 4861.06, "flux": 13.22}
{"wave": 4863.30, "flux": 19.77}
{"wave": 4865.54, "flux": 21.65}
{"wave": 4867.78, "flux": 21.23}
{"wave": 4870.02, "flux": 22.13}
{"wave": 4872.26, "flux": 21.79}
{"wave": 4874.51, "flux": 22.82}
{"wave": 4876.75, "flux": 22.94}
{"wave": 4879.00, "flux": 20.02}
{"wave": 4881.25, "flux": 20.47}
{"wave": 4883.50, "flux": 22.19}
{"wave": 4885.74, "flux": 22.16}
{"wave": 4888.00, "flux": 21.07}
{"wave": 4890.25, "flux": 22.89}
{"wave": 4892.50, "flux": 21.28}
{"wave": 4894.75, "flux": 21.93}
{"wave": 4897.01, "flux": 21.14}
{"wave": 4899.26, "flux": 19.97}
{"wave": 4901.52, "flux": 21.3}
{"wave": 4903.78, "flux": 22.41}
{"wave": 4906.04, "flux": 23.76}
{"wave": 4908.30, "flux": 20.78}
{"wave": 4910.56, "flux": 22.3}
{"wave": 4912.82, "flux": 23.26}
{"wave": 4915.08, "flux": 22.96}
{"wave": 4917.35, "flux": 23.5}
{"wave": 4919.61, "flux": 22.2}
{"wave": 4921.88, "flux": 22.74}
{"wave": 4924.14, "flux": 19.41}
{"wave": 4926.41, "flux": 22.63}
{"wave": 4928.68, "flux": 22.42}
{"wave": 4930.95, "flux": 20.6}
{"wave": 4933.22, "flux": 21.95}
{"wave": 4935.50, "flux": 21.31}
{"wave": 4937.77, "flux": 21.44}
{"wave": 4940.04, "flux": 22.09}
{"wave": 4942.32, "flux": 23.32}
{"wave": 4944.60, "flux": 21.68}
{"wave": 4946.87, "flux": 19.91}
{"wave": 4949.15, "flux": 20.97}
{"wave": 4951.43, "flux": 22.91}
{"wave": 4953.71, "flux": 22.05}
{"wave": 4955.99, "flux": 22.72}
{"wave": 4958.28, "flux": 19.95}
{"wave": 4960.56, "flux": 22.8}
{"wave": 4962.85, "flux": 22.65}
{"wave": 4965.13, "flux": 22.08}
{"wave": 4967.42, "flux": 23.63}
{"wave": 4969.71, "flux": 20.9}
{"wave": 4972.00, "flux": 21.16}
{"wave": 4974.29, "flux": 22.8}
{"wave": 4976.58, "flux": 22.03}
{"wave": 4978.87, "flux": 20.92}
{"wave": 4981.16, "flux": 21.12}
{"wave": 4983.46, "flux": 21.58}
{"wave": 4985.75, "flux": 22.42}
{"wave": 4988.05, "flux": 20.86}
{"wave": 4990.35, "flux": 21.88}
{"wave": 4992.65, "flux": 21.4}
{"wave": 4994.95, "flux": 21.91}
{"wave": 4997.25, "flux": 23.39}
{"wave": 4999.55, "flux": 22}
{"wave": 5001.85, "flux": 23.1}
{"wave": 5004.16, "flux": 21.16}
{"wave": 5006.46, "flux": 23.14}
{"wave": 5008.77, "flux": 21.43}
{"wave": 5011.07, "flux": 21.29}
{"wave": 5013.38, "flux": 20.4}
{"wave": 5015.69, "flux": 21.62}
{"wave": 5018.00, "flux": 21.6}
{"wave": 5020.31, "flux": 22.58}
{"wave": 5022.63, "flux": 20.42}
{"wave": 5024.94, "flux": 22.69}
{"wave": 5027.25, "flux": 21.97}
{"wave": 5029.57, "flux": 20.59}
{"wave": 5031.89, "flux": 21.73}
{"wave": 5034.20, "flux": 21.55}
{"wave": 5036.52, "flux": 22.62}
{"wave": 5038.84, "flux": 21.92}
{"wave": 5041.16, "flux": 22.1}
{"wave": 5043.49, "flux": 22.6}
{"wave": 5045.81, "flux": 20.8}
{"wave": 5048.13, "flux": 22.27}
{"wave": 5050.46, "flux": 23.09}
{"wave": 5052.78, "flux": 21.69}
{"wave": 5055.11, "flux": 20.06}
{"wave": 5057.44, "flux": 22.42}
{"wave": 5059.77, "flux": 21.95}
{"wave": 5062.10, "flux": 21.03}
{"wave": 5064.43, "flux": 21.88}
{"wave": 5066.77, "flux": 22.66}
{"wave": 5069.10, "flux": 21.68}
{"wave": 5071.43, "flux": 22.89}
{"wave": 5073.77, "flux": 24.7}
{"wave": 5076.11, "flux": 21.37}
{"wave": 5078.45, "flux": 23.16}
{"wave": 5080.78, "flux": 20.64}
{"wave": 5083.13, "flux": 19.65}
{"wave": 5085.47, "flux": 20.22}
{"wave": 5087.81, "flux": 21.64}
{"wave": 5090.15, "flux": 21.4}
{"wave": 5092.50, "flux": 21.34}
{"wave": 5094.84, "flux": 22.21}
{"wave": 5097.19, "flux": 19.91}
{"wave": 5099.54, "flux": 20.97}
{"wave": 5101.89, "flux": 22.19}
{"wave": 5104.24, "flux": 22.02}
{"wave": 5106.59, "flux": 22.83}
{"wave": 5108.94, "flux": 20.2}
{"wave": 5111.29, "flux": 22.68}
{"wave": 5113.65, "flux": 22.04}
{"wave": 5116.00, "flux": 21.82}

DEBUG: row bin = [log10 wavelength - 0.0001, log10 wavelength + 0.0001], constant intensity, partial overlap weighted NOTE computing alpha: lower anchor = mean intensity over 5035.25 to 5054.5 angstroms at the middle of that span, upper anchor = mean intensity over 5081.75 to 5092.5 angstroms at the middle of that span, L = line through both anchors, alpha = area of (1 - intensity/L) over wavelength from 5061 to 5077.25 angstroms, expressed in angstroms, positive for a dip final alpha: -0.76 angstroms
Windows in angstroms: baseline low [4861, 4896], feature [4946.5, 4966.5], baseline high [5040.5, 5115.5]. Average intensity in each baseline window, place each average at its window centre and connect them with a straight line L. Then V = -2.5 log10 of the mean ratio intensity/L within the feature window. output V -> -0.02 mag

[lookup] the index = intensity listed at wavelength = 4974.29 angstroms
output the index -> 22.8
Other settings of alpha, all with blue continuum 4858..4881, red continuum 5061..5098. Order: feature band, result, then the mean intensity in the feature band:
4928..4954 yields -1.0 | 21.7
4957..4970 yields -0.7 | 22.1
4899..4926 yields -1.9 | 22.1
